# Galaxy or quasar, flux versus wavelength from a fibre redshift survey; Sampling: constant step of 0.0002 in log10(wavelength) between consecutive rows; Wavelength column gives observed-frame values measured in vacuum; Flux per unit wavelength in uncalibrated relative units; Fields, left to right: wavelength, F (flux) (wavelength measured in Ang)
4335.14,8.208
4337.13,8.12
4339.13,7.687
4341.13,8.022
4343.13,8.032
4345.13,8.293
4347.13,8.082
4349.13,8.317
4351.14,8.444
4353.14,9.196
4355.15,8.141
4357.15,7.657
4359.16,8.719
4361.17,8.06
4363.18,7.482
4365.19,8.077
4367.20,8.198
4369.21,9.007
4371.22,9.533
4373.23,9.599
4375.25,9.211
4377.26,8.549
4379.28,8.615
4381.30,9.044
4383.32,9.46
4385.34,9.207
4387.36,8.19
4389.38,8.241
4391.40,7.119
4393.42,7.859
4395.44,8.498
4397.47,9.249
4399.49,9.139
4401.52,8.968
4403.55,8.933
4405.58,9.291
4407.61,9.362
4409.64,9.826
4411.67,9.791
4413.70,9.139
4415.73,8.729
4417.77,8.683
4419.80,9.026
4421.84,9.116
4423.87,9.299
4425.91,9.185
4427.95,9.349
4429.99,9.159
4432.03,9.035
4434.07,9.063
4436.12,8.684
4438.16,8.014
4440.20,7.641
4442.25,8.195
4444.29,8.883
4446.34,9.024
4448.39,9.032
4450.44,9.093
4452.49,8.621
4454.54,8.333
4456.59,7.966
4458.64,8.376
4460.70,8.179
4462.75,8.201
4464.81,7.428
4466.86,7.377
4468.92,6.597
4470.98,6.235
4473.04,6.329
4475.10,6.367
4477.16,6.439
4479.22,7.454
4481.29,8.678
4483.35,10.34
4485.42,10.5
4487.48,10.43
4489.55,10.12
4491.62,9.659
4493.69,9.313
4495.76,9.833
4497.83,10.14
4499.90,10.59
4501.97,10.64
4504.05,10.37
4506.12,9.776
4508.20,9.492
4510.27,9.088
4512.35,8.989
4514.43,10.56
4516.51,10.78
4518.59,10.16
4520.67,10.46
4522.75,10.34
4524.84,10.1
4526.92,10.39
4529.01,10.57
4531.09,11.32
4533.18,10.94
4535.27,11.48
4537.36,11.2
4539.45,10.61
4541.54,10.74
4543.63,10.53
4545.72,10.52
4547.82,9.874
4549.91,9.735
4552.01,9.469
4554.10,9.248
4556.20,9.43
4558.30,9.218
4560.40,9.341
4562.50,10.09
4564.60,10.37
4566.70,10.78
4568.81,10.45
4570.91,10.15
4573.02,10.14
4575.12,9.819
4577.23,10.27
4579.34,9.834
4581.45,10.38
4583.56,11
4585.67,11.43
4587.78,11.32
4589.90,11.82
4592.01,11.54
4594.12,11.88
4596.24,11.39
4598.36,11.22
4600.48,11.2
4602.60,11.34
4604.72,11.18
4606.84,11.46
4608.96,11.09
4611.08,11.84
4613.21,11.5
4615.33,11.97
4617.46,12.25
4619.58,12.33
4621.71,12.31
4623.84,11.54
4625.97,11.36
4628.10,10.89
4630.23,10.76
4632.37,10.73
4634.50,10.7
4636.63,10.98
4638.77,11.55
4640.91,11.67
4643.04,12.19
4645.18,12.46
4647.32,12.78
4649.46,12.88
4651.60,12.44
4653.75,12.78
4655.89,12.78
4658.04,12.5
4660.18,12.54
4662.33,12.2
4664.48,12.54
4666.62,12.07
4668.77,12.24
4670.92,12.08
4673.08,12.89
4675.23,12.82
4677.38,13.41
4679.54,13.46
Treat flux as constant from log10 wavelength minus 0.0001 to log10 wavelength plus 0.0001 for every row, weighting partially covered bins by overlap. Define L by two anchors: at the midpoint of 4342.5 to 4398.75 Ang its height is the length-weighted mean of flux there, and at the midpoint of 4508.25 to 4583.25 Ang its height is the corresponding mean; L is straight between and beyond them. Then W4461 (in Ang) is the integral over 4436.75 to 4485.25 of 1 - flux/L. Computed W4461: 7.1 Ang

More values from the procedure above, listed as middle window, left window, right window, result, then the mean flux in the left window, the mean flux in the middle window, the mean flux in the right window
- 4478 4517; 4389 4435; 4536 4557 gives -0.27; 8.97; 9.8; 10.2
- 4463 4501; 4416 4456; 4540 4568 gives 2.97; 8.8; 8.55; 9.97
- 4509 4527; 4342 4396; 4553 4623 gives 0.10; 8.47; 10.1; 10.9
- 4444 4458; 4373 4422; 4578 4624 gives 1.28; 8.9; 8.69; 11.4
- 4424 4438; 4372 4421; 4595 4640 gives 0.41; 8.91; 9.02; 11.4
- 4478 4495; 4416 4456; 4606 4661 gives 0.10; 8.8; 9.53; 11.9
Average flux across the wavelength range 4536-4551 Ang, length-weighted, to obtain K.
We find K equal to 10.5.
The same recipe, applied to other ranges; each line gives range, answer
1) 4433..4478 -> 7.92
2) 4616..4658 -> 11.9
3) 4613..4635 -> 11.5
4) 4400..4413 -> 9.34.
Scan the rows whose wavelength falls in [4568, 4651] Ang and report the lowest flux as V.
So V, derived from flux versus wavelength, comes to 9.819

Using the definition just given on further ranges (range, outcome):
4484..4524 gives 8.989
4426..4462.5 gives 7.641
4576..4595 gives 9.834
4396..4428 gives 8.683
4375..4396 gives 7.119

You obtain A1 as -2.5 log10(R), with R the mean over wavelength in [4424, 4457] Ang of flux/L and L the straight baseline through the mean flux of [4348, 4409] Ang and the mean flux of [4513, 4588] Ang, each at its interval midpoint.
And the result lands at 0.06 mag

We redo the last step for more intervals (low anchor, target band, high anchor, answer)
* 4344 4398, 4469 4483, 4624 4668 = 0.36 mag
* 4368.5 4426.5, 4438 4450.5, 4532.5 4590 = 0.10 mag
